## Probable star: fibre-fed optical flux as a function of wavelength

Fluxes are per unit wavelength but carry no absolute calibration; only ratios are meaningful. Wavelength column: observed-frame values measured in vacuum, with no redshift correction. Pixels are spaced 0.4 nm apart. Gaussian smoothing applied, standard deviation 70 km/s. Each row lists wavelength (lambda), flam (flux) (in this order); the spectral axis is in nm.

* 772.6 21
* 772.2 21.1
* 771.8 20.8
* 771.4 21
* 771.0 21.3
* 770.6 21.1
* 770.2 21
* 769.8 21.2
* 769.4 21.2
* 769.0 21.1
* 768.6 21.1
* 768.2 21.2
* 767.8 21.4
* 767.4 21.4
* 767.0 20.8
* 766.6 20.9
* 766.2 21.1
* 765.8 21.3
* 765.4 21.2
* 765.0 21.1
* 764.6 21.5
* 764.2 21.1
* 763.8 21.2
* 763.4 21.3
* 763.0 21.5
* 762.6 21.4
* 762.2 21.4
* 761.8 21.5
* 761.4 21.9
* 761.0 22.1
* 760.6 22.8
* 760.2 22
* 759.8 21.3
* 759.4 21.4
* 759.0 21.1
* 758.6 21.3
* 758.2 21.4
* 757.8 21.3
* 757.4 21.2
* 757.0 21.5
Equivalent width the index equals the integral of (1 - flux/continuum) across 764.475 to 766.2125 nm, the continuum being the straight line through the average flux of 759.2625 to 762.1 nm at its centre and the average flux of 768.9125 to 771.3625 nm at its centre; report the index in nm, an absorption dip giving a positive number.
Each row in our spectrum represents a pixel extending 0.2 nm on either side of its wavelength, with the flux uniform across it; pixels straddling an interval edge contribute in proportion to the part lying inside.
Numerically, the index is 0.02 nm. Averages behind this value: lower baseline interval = 21.9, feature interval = 21.2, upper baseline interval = 21.1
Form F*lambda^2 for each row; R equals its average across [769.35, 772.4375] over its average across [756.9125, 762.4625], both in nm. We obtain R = 1.01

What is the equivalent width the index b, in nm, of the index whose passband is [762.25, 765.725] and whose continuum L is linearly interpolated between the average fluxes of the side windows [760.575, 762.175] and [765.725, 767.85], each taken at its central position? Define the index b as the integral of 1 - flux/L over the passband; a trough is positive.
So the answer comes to 0.04 nm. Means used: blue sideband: 21.9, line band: 21.3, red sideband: 21.1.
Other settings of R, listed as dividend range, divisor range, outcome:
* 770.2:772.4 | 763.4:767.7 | 1.01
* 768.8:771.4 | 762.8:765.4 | 1.01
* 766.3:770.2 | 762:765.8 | 1.00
